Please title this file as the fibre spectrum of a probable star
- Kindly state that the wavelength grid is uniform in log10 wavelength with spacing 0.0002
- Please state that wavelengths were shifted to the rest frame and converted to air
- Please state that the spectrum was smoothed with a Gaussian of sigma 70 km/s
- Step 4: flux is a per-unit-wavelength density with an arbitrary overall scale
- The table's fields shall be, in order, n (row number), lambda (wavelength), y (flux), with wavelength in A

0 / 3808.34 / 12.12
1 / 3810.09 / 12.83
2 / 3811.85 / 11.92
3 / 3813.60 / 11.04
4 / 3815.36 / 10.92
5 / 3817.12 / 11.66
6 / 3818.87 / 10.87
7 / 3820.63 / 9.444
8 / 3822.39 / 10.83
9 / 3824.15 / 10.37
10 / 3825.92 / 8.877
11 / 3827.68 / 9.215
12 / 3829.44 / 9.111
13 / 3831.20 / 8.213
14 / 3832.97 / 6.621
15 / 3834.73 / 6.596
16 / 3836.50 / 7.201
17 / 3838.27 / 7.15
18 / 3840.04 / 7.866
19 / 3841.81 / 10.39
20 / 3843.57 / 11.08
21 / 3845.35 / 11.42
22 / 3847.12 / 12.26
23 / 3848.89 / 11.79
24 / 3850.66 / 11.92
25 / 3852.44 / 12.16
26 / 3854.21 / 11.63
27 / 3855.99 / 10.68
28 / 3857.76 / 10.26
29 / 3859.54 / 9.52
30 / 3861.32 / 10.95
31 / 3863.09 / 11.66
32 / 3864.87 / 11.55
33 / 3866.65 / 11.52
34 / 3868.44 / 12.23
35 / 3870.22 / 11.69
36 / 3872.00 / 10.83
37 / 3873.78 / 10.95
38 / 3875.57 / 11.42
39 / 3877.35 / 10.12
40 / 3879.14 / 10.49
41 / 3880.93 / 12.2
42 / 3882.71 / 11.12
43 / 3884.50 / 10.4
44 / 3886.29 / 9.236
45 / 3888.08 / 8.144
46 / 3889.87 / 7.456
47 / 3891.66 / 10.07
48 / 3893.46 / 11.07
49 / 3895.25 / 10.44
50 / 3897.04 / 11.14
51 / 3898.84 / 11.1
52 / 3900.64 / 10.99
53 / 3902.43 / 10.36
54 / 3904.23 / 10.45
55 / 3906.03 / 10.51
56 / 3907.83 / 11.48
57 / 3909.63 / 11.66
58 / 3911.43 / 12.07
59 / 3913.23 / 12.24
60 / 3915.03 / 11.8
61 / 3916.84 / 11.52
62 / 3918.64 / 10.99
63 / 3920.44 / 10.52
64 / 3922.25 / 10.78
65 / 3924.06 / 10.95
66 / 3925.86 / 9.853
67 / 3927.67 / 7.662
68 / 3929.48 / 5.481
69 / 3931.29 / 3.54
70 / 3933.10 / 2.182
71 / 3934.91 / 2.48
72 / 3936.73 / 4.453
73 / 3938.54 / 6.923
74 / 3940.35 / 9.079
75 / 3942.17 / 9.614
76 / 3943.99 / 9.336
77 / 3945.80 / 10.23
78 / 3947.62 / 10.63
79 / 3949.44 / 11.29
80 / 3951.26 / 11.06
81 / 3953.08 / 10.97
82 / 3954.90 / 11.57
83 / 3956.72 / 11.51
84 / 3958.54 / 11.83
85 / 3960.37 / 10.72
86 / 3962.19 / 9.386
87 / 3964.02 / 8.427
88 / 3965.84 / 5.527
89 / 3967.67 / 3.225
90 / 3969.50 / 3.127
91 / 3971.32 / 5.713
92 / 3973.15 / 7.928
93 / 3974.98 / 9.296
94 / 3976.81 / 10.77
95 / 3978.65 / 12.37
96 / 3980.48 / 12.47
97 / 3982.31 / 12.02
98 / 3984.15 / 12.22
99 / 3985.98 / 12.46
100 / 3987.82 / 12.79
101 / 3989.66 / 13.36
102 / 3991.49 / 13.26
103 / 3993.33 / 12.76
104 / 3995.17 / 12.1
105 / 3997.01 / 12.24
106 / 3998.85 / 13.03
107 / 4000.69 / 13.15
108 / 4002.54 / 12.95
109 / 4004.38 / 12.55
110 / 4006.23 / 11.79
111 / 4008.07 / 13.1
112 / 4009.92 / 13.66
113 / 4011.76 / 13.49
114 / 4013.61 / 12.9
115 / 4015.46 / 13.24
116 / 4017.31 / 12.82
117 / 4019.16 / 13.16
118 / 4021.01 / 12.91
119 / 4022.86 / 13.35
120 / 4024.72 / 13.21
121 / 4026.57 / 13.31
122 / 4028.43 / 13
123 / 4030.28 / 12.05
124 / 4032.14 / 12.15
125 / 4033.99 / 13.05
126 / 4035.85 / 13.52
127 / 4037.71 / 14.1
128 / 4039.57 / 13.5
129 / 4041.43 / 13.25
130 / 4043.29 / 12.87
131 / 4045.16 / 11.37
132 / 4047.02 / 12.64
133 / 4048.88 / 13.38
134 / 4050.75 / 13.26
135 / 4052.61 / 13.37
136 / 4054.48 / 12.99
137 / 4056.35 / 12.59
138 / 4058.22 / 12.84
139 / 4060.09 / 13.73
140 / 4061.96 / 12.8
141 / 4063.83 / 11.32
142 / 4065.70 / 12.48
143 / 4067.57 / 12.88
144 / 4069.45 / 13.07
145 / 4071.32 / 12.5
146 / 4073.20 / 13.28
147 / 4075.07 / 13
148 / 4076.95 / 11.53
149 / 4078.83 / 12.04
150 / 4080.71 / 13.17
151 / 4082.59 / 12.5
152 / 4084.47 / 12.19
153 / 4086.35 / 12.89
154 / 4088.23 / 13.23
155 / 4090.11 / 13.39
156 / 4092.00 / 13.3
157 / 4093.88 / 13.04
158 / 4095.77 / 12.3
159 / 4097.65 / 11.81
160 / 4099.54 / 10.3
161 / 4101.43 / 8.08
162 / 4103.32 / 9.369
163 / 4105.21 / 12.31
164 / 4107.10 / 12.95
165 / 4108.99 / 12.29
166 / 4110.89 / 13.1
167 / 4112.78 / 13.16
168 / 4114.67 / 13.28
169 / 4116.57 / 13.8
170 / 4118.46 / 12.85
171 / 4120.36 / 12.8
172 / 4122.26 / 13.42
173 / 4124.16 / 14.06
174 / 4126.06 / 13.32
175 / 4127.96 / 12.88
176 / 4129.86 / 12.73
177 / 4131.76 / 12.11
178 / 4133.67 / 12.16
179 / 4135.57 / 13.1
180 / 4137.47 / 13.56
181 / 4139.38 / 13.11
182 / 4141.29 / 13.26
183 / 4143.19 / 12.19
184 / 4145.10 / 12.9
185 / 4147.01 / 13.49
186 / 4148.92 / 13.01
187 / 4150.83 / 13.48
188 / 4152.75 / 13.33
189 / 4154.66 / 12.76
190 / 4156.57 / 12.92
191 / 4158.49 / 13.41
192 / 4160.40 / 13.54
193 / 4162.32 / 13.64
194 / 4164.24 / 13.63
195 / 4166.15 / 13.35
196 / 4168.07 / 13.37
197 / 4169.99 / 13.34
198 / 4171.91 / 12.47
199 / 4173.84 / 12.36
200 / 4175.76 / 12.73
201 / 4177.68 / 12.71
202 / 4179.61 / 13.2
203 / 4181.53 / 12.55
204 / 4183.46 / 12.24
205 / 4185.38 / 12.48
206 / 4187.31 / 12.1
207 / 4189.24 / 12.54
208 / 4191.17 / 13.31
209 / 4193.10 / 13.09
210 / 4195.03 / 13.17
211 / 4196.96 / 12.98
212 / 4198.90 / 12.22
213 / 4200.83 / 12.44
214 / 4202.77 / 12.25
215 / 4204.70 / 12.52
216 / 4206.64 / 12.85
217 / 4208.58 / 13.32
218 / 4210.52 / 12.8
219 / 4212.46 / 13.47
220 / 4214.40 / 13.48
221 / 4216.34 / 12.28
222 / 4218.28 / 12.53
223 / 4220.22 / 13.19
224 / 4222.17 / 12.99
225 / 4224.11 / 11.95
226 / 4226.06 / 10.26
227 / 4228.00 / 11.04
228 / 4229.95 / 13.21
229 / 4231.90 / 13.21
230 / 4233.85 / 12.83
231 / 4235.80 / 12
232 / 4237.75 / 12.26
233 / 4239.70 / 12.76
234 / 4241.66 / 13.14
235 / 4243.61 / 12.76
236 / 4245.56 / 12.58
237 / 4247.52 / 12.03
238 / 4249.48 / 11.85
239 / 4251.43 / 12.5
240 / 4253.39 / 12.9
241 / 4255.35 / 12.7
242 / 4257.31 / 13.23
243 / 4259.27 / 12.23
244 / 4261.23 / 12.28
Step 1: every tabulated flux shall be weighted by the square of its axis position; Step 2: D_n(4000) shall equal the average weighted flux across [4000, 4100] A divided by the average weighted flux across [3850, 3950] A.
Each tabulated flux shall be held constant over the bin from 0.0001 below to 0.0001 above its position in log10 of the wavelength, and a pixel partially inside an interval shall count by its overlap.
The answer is 1.39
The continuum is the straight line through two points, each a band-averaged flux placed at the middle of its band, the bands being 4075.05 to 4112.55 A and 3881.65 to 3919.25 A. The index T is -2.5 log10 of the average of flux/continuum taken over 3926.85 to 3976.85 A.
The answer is 0.360 mag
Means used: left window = 10.7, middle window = 7.95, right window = 12.1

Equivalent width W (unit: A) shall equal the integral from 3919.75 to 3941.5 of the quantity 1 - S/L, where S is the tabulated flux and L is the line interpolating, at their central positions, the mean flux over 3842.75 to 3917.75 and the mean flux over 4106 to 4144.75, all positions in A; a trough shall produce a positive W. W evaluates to 8.4 A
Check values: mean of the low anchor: 11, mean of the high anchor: 13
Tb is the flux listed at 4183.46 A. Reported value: 12.24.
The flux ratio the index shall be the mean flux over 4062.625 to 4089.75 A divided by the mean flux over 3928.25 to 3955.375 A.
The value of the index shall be 1.6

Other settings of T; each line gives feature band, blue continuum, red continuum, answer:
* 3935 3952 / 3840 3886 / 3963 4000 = 0.191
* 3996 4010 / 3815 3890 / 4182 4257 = -0.139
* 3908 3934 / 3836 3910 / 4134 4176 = 0.171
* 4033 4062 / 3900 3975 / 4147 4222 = -0.213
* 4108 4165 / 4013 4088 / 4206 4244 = -0.031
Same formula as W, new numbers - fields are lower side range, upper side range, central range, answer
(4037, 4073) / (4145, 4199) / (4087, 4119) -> 1.6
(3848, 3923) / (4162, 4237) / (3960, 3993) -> 4.9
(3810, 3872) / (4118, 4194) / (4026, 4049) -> -1.8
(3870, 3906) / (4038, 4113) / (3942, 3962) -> 0.7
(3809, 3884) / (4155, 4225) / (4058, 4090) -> -1.6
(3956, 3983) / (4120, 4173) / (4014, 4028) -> -4.1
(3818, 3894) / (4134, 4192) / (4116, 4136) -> -0.6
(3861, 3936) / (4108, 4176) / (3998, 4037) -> -4.9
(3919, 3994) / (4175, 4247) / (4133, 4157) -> -2.6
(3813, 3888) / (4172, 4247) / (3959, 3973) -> 5.4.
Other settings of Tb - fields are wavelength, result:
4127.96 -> 12.88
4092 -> 13.3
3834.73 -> 6.596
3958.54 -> 11.83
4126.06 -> 13.32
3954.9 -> 11.57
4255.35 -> 12.7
